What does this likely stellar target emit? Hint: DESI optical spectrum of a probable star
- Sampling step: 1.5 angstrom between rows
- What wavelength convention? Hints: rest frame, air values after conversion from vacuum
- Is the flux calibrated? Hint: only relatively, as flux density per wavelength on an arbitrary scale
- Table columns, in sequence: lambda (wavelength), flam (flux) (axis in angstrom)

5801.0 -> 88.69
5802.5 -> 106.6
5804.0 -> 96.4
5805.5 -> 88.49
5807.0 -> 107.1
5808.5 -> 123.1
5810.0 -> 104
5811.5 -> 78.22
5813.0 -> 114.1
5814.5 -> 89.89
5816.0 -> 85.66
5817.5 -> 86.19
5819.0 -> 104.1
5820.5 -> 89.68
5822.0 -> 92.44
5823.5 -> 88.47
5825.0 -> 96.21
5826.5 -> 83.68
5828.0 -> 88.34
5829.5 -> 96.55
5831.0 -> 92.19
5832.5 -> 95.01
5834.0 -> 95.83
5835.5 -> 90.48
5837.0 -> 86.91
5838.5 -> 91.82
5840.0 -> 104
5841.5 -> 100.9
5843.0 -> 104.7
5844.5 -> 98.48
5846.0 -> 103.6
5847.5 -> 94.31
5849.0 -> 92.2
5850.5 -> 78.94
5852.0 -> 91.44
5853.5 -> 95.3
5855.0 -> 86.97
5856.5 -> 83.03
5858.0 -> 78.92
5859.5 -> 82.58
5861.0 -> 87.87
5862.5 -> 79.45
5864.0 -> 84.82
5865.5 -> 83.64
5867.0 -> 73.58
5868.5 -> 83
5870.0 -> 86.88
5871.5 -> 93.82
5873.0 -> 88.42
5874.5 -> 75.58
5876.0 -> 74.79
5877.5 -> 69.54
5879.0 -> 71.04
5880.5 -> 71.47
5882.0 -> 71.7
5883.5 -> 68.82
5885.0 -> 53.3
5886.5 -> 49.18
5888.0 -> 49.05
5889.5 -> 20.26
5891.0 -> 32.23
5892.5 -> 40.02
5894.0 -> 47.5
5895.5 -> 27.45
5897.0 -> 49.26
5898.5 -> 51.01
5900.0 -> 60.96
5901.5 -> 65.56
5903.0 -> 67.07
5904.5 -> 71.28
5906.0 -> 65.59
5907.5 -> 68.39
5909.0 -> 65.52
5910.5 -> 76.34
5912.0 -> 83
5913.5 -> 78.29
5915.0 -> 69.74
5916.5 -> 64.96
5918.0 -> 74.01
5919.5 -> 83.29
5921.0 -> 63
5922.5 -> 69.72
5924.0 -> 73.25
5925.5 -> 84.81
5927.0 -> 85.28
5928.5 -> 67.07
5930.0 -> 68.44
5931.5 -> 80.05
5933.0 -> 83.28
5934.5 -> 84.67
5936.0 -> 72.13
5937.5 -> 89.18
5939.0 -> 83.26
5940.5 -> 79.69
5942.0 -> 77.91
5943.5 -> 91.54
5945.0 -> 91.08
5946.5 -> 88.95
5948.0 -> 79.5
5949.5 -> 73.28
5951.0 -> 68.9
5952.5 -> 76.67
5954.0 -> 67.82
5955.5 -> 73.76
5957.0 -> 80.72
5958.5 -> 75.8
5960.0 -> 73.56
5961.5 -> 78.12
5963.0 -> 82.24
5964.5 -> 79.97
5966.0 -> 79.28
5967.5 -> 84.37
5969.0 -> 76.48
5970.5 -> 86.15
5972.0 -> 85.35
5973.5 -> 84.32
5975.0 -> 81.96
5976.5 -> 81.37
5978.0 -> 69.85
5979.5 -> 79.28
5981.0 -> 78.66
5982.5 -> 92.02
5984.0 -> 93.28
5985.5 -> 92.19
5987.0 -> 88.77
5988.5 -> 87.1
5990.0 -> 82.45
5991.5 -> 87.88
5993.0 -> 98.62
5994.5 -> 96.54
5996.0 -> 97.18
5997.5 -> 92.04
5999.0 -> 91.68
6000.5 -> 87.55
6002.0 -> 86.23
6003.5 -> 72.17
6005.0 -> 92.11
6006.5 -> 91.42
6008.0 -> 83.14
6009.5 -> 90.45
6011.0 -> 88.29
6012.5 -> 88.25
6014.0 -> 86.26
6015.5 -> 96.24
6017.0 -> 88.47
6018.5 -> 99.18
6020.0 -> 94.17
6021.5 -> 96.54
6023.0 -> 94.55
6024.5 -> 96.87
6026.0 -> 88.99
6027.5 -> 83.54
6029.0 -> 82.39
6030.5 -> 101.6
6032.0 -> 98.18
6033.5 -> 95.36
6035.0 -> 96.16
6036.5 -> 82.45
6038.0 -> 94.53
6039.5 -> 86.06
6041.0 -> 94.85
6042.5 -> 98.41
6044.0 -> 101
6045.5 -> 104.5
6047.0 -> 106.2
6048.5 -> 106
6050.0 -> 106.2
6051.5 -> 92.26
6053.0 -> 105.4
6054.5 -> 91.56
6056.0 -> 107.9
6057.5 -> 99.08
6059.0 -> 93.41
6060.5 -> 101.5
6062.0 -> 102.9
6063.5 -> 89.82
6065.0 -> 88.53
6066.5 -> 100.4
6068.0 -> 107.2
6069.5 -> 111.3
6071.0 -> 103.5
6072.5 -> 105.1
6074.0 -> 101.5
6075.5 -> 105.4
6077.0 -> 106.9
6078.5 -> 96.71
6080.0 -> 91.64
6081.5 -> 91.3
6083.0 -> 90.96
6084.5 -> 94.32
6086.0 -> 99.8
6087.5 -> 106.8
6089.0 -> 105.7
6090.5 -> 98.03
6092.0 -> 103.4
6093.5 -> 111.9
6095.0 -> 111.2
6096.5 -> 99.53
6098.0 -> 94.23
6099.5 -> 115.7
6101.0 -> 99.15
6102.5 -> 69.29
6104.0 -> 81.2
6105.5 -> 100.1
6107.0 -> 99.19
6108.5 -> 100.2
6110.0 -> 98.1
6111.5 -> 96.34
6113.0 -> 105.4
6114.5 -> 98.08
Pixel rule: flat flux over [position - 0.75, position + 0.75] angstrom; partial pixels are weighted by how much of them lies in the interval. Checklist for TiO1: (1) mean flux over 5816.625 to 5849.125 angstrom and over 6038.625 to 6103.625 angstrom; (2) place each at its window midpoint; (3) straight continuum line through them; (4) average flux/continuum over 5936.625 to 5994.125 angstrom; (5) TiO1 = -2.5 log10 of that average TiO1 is 0.18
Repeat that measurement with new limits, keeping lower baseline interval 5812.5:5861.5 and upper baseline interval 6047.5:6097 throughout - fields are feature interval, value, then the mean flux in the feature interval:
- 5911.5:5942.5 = 0.24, 76.8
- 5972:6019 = 0.12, 87.8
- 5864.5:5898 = 0.44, 62.8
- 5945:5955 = 0.25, 76.9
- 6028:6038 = 0.08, 92.6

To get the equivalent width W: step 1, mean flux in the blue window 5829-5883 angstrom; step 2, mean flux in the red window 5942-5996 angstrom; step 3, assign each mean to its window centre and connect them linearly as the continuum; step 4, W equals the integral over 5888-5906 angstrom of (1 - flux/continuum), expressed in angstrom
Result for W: 7.6 angstrom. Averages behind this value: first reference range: 87.1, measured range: 49.2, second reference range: 82.6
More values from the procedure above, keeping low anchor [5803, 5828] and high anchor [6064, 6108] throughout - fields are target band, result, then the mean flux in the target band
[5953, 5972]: 3.7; 78.5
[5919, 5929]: 2.3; 75.2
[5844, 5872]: 2.6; 87.1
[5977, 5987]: 1.4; 84.5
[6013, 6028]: 0.9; 92.6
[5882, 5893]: 5.7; 46.6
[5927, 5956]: 5.5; 79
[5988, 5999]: 0.7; 91.8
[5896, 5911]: 5.2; 63.3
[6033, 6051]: 0.2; 97.6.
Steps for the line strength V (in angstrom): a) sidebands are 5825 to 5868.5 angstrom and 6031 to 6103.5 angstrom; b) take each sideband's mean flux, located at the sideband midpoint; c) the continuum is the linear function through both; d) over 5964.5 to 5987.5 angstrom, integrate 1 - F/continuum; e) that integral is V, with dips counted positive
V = 2.9 angstrom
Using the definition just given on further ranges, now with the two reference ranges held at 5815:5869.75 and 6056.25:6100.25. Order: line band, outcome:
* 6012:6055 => 1.7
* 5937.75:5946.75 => 0.9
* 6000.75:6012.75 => 1.4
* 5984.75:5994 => 0.7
